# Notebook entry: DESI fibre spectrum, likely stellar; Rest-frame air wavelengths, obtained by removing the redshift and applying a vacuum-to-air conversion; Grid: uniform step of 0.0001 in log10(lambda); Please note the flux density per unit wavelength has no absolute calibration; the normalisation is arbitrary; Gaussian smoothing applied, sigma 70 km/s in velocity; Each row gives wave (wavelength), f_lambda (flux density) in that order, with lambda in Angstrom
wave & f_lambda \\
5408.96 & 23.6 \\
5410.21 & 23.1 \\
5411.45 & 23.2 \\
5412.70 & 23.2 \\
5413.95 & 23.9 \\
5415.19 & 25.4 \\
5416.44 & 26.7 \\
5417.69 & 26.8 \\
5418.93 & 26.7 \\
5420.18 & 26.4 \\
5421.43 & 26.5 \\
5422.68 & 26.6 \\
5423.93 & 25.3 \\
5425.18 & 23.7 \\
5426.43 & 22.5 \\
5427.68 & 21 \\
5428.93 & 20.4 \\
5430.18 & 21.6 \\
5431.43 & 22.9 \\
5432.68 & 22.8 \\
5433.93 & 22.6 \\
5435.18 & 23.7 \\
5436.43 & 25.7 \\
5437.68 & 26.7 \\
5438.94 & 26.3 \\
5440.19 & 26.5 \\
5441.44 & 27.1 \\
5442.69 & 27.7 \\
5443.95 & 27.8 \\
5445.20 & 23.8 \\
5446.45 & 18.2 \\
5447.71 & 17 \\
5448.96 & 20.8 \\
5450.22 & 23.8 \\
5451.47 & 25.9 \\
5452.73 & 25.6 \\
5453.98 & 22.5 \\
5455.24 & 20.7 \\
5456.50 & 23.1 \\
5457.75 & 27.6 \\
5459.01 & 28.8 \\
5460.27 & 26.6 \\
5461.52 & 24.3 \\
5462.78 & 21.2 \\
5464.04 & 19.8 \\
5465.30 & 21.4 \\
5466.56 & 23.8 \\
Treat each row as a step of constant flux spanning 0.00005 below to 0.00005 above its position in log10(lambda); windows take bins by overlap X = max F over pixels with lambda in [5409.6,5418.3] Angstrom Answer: 26.8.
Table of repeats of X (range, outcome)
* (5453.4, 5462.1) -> 28.8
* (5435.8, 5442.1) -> 27.1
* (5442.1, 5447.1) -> 27.8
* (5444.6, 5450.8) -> 23.8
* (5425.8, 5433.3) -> 22.9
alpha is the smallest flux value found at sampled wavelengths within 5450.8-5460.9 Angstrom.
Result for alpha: 20.7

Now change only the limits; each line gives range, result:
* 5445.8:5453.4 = 17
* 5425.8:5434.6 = 20.4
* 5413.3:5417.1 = 23.9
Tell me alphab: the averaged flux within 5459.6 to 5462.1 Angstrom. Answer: 25.6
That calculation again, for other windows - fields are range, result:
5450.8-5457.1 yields 23.6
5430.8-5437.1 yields 23.6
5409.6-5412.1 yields 23.2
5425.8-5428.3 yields 21.7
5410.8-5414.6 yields 23.5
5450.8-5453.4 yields 25.7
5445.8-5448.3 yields 17.7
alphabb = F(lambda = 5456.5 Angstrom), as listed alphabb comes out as 23.1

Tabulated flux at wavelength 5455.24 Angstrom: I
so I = 20.7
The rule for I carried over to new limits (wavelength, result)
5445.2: 23.8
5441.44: 27.1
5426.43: 22.5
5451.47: 25.9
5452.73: 25.6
